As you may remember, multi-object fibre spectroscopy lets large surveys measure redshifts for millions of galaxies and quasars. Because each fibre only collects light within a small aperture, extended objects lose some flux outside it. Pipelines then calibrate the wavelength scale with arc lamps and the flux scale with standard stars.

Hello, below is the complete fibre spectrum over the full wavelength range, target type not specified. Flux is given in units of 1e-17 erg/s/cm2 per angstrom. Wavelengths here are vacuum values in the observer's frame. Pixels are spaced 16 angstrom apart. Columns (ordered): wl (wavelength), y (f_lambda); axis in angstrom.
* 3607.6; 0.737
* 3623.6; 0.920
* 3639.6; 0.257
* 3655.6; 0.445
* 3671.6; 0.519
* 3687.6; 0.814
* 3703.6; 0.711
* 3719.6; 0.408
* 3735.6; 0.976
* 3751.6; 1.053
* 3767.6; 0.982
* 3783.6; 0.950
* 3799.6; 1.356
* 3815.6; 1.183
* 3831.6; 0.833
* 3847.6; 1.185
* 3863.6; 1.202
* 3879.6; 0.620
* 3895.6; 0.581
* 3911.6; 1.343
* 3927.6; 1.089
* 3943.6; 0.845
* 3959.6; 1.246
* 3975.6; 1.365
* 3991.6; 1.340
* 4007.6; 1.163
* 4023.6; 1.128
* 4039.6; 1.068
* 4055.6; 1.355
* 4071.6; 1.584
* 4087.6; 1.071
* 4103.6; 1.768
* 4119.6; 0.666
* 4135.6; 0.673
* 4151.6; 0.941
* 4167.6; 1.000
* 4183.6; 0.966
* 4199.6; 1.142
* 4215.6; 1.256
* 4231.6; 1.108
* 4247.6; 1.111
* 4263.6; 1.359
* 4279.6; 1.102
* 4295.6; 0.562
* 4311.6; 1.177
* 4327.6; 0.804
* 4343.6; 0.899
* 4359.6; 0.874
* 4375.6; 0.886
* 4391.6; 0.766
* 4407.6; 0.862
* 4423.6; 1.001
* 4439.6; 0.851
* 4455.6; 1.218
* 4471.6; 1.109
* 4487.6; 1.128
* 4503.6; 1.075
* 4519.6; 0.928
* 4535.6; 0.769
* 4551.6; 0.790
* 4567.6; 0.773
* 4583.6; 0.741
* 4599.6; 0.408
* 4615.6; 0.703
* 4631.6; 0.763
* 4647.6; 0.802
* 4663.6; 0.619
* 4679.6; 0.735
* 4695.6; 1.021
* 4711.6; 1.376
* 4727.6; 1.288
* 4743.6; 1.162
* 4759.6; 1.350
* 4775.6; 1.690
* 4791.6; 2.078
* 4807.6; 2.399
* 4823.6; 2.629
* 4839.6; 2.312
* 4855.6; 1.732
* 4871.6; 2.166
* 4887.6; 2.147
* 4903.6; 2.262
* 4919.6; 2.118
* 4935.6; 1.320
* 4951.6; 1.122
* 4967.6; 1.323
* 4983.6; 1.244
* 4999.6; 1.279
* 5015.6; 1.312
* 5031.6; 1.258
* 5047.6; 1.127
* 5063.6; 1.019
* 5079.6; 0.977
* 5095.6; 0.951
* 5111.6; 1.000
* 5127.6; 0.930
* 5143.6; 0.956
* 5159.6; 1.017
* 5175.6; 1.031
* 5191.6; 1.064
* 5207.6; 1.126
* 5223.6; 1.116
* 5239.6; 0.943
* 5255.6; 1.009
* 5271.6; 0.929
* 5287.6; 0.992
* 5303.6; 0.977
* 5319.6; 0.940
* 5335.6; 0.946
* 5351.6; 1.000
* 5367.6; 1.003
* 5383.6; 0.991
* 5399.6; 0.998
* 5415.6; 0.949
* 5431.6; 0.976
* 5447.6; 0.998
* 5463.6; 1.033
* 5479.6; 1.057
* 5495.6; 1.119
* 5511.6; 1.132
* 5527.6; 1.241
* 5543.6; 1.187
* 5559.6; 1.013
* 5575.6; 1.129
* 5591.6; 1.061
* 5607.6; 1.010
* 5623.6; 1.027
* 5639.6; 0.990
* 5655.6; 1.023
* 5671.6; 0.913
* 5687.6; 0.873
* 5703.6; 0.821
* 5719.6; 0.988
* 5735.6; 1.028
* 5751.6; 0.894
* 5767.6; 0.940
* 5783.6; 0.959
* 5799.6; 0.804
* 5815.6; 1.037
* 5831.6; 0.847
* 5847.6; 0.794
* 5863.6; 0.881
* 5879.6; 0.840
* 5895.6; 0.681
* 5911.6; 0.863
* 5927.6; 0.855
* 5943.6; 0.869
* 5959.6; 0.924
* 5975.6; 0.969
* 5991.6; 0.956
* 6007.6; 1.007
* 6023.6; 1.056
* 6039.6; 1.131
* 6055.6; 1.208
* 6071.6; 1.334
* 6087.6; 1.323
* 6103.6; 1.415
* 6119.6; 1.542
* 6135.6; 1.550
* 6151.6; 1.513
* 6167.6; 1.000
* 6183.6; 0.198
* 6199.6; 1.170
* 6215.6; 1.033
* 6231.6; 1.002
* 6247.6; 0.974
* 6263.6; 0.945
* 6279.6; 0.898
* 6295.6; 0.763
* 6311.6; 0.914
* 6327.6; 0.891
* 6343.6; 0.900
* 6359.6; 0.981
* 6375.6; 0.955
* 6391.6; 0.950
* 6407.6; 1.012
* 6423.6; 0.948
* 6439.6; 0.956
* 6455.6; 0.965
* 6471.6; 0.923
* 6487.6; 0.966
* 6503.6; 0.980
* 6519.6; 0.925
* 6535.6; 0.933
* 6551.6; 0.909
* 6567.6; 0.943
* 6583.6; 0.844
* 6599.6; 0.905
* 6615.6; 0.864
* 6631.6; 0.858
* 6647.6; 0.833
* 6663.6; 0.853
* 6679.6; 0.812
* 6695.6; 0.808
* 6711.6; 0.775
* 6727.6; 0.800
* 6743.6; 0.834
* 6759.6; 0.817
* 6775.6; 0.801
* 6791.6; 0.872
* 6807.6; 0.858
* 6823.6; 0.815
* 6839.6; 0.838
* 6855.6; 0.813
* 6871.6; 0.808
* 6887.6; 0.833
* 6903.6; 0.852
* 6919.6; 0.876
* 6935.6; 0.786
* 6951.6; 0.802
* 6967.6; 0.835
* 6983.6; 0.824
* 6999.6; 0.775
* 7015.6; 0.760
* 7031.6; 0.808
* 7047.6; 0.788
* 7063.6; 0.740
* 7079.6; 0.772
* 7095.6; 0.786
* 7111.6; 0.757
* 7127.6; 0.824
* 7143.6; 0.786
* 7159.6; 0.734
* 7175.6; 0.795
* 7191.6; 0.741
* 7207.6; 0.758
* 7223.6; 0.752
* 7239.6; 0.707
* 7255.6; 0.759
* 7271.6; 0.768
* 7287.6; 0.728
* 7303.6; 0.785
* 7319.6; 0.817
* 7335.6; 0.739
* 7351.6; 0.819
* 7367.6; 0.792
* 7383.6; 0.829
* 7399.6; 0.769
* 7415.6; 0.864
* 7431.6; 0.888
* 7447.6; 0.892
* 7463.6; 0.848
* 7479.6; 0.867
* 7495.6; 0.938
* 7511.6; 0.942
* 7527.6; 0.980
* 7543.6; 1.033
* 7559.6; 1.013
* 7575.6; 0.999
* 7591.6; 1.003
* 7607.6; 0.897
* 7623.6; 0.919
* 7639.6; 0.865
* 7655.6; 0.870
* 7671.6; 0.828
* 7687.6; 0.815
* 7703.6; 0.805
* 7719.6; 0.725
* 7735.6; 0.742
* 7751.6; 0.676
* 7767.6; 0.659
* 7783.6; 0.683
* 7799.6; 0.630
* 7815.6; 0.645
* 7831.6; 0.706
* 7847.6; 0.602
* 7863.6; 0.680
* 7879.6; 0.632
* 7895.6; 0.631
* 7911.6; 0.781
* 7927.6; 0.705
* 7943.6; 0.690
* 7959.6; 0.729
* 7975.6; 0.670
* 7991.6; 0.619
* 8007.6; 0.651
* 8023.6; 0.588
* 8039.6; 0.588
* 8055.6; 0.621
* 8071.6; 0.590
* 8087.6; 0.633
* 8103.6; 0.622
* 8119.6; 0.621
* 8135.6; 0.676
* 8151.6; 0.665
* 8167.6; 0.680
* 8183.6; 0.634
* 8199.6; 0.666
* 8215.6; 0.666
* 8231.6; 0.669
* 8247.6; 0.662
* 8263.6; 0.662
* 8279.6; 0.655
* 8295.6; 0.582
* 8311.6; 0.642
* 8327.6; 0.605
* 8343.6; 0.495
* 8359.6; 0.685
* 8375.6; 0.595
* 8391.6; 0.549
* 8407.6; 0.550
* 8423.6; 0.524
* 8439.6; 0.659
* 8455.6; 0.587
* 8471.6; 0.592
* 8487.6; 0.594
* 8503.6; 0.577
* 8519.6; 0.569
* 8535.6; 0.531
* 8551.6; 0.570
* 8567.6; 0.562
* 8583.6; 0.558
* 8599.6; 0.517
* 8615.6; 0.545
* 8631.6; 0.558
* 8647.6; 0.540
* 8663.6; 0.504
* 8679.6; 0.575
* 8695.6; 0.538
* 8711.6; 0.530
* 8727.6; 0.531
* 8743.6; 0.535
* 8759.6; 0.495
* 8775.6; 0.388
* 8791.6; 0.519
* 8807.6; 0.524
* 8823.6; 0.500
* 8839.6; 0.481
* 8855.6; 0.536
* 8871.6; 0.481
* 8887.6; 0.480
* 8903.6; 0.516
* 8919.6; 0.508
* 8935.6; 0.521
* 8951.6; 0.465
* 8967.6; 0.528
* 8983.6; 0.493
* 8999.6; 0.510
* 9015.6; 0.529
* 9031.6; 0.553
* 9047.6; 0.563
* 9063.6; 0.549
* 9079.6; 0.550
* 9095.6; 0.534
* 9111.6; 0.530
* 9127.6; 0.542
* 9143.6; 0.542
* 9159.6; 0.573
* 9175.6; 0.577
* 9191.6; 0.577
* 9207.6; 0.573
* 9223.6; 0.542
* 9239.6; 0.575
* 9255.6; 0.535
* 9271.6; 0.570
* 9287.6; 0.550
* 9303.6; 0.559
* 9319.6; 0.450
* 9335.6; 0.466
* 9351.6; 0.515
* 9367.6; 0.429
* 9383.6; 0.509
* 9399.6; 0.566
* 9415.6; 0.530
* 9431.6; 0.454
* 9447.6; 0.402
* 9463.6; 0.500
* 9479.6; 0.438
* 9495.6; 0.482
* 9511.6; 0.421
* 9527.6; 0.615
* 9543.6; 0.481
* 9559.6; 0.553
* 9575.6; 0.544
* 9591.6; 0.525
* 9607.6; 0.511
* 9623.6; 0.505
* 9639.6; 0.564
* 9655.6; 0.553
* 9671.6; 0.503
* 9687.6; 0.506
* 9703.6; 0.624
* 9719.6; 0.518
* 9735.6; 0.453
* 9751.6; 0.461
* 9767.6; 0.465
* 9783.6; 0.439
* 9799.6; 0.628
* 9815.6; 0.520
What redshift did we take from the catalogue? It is 2.95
